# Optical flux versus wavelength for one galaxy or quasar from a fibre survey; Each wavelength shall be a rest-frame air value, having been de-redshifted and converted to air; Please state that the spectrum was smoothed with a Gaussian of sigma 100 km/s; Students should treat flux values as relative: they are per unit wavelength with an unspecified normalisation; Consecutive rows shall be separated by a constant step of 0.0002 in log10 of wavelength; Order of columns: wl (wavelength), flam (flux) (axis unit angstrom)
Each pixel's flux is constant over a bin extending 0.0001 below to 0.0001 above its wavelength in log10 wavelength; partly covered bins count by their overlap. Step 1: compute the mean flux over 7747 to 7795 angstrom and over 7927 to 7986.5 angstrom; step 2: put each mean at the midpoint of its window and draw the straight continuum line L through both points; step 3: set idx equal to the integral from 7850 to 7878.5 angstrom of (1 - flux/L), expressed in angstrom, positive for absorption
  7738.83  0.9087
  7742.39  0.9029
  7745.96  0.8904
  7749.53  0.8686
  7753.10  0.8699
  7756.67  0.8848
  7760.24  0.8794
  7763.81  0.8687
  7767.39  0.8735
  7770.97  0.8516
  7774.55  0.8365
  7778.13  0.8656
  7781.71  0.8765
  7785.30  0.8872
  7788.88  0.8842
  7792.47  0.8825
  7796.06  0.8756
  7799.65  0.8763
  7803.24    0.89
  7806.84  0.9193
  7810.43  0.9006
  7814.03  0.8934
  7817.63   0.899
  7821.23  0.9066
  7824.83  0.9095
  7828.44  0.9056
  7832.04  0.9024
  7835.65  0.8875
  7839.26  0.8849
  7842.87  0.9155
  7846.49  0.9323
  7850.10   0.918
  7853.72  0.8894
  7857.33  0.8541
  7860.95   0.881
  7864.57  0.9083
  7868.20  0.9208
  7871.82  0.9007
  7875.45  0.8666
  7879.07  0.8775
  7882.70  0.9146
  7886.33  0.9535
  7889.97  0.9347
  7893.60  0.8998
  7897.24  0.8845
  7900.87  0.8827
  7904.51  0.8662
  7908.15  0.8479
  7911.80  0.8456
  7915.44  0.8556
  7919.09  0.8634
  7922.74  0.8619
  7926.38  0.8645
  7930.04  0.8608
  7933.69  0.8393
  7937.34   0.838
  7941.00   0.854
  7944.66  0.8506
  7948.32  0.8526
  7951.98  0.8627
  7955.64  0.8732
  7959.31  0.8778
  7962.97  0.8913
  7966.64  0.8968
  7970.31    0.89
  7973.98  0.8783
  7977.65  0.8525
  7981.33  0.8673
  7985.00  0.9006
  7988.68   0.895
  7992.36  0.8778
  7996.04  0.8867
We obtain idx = -0.7 angstrom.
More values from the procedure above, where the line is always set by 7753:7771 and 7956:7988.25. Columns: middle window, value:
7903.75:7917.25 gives 0.41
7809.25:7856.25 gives -1.41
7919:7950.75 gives 0.97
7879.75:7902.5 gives -0.81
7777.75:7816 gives -0.54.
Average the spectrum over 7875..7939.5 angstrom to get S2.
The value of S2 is 0.875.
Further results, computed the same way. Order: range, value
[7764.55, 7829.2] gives 0.885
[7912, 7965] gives 0.86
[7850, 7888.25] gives 0.898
